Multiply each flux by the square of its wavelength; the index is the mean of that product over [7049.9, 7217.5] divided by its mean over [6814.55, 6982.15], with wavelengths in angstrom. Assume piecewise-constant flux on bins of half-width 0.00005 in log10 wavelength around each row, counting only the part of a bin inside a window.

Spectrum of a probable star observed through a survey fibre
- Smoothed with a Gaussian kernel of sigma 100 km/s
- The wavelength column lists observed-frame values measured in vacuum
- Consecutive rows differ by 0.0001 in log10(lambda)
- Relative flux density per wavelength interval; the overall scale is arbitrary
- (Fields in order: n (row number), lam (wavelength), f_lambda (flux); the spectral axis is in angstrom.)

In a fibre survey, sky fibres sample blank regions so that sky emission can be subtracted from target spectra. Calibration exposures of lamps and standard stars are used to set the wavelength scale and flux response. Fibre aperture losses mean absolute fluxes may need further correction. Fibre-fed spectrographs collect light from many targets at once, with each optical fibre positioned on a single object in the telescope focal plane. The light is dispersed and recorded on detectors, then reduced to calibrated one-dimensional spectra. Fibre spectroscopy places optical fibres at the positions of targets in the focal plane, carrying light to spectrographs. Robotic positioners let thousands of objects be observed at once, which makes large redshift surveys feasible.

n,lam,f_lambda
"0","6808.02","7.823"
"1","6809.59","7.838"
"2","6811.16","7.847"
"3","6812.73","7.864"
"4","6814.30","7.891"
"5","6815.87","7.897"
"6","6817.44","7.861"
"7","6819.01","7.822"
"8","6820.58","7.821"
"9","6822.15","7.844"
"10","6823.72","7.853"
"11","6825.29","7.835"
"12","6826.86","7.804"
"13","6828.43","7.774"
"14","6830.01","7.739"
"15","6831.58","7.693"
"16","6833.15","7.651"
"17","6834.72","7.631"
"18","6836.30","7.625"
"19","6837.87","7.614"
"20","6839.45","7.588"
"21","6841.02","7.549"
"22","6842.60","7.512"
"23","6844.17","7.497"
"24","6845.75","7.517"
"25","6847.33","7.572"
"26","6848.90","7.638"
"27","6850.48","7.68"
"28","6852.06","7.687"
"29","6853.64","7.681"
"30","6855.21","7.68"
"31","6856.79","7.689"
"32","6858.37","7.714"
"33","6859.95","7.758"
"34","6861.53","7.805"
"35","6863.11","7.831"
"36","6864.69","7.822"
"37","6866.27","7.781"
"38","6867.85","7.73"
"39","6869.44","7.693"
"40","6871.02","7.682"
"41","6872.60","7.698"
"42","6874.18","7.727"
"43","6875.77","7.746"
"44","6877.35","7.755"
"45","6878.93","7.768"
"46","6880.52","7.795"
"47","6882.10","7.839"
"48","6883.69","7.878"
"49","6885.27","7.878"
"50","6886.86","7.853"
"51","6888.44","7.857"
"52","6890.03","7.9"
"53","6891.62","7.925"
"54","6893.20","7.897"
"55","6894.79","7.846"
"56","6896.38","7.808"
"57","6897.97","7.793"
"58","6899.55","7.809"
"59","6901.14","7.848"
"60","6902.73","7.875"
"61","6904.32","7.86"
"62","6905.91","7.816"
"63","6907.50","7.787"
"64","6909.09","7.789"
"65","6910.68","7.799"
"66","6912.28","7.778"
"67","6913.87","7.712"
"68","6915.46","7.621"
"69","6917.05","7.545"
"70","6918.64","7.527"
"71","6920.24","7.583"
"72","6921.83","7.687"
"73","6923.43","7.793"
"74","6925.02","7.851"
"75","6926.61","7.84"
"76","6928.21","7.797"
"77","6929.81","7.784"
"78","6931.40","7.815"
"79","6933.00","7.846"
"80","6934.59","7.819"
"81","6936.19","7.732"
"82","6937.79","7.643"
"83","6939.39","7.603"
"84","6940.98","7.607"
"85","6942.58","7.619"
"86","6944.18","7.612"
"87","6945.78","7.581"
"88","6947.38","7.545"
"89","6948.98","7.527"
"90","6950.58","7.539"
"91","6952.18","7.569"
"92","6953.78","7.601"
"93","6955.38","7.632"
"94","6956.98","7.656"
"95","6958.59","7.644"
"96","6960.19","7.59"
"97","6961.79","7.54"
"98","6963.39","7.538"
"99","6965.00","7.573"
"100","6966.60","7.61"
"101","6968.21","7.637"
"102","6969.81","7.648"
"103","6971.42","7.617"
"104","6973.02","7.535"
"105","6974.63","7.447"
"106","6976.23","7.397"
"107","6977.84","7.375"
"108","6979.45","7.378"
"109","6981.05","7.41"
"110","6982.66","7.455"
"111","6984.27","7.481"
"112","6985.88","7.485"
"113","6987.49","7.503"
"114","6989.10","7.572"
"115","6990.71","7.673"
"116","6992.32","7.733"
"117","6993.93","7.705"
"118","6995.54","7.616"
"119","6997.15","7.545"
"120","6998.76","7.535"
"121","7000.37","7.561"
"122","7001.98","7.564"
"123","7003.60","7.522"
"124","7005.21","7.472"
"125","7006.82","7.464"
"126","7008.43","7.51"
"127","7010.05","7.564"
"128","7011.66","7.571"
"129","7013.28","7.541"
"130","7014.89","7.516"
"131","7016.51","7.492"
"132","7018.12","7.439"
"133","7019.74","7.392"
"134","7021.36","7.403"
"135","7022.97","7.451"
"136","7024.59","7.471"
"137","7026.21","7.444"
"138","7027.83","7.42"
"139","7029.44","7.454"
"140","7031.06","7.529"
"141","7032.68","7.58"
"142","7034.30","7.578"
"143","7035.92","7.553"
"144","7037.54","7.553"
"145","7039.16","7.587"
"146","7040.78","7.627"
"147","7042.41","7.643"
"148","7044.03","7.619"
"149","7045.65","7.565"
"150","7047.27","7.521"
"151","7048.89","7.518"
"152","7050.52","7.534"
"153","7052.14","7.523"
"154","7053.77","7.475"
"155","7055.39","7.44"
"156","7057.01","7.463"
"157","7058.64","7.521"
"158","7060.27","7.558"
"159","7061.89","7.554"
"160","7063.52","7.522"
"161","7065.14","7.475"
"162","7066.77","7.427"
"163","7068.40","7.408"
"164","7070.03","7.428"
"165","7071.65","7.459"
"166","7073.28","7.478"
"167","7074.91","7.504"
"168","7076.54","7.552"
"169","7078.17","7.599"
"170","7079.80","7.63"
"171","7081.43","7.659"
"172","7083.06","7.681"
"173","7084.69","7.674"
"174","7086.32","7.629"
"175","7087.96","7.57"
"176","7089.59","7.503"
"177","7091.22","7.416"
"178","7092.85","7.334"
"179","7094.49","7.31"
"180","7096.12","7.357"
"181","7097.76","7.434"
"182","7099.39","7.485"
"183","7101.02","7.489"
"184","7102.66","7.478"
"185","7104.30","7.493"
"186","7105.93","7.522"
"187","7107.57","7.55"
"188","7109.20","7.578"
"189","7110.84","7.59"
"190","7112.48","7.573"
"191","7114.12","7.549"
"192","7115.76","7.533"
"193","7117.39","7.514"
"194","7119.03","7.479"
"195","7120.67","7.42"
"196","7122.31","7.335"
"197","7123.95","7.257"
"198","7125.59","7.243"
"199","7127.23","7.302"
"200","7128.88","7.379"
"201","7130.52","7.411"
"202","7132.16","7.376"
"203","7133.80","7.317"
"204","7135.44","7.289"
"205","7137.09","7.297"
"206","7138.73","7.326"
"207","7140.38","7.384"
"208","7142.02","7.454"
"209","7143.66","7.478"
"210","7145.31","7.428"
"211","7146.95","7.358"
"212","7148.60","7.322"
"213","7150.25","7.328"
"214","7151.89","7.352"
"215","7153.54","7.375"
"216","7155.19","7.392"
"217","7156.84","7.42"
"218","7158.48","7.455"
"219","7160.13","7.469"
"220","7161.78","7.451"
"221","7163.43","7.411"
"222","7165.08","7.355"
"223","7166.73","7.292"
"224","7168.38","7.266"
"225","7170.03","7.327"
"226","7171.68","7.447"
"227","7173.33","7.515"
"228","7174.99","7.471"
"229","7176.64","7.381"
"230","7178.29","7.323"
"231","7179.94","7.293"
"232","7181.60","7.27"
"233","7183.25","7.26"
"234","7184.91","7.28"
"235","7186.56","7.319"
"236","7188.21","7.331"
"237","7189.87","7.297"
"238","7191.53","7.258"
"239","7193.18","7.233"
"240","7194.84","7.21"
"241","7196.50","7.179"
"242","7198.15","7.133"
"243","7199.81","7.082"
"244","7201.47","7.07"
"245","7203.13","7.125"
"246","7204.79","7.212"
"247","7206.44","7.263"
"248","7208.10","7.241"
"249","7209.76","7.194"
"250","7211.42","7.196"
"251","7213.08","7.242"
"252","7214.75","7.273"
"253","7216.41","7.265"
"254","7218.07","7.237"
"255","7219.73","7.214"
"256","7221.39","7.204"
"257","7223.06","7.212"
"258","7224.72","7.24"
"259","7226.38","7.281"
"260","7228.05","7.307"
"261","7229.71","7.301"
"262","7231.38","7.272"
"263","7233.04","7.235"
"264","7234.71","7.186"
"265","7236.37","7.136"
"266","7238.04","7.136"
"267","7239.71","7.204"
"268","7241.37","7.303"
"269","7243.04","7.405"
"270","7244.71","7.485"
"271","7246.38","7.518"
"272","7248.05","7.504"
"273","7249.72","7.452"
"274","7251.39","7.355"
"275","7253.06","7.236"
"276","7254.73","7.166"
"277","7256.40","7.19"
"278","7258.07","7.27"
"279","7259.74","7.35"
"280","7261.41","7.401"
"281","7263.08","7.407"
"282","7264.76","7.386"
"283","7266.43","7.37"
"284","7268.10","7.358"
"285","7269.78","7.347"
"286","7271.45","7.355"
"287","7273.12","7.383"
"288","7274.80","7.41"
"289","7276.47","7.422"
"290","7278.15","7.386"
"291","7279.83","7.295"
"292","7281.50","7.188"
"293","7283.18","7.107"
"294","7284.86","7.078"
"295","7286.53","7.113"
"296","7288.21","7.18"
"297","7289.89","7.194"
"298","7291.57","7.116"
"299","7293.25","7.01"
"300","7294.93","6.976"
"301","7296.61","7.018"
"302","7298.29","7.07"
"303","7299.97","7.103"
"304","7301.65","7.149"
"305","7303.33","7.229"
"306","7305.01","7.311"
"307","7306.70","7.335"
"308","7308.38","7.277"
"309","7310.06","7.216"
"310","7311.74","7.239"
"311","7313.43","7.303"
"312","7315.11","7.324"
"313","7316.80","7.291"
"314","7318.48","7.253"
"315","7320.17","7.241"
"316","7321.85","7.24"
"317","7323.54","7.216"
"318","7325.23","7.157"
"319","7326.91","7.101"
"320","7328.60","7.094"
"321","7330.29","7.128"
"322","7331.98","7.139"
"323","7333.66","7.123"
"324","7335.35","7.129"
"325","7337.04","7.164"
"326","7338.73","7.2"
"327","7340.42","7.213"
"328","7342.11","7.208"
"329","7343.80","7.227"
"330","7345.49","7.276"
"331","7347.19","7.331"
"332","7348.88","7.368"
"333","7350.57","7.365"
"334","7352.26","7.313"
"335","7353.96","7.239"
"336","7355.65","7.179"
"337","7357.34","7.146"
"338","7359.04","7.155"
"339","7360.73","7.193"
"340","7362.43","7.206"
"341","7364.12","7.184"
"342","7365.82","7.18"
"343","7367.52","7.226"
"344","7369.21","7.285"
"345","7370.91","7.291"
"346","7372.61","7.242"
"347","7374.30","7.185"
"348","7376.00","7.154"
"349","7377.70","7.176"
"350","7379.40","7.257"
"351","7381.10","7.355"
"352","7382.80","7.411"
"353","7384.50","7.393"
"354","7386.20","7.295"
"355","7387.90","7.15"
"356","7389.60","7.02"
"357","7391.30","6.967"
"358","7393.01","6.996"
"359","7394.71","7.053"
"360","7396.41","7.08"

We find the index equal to 1.03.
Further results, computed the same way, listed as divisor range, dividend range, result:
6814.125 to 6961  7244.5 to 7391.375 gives 1.06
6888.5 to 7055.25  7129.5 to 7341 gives 1.03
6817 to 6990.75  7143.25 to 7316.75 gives 1.04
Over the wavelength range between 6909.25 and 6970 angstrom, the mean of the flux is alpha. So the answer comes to 7.66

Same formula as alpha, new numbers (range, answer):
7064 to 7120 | 7.51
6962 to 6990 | 7.51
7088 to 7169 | 7.41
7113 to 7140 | 7.38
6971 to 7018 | 7.52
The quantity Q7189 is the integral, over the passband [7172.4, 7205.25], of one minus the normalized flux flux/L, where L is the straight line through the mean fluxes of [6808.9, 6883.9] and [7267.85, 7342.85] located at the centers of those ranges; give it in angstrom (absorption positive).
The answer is 0.3 angstrom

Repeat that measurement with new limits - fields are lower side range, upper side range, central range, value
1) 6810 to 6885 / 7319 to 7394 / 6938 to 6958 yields 0.09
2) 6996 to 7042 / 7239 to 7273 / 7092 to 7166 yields 0.26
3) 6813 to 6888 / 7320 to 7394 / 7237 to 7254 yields -0.08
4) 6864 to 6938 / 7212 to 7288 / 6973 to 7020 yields 0.80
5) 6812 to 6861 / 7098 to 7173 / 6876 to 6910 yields -0.81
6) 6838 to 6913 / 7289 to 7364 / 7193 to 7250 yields 0.62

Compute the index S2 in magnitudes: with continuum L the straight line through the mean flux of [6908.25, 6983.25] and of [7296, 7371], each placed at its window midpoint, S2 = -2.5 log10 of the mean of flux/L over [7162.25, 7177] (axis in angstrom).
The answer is 0.00 mag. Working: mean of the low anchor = 7.63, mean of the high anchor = 7.21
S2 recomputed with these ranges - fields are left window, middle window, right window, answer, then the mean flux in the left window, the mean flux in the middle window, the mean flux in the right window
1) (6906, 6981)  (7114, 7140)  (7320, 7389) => 0.01 mag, 7.64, 7.37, 7.22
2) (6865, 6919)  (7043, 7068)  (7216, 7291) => 0.01 mag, 7.79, 7.51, 7.29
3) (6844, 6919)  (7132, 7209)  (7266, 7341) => 0.01 mag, 7.76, 7.32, 7.21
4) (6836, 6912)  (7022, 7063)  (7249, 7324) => 0.00 mag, 7.75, 7.53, 7.25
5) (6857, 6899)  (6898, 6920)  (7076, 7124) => 0.00 mag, 7.8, 7.75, 7.51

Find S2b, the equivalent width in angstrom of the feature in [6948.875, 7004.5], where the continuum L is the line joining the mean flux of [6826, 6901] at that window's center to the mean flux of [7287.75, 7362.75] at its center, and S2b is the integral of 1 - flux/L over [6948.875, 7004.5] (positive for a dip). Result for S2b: 0.3 angstrom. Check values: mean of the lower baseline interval 7.73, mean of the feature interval 7.55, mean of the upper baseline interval 7.2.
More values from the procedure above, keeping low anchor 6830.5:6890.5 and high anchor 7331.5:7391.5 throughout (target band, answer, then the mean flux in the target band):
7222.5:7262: 0.2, 7.3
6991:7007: 0.0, 7.58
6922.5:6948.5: -0.3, 7.71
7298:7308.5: 0.1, 7.21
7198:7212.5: 0.4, 7.17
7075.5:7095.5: -0.1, 7.54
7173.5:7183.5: 0.1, 7.35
